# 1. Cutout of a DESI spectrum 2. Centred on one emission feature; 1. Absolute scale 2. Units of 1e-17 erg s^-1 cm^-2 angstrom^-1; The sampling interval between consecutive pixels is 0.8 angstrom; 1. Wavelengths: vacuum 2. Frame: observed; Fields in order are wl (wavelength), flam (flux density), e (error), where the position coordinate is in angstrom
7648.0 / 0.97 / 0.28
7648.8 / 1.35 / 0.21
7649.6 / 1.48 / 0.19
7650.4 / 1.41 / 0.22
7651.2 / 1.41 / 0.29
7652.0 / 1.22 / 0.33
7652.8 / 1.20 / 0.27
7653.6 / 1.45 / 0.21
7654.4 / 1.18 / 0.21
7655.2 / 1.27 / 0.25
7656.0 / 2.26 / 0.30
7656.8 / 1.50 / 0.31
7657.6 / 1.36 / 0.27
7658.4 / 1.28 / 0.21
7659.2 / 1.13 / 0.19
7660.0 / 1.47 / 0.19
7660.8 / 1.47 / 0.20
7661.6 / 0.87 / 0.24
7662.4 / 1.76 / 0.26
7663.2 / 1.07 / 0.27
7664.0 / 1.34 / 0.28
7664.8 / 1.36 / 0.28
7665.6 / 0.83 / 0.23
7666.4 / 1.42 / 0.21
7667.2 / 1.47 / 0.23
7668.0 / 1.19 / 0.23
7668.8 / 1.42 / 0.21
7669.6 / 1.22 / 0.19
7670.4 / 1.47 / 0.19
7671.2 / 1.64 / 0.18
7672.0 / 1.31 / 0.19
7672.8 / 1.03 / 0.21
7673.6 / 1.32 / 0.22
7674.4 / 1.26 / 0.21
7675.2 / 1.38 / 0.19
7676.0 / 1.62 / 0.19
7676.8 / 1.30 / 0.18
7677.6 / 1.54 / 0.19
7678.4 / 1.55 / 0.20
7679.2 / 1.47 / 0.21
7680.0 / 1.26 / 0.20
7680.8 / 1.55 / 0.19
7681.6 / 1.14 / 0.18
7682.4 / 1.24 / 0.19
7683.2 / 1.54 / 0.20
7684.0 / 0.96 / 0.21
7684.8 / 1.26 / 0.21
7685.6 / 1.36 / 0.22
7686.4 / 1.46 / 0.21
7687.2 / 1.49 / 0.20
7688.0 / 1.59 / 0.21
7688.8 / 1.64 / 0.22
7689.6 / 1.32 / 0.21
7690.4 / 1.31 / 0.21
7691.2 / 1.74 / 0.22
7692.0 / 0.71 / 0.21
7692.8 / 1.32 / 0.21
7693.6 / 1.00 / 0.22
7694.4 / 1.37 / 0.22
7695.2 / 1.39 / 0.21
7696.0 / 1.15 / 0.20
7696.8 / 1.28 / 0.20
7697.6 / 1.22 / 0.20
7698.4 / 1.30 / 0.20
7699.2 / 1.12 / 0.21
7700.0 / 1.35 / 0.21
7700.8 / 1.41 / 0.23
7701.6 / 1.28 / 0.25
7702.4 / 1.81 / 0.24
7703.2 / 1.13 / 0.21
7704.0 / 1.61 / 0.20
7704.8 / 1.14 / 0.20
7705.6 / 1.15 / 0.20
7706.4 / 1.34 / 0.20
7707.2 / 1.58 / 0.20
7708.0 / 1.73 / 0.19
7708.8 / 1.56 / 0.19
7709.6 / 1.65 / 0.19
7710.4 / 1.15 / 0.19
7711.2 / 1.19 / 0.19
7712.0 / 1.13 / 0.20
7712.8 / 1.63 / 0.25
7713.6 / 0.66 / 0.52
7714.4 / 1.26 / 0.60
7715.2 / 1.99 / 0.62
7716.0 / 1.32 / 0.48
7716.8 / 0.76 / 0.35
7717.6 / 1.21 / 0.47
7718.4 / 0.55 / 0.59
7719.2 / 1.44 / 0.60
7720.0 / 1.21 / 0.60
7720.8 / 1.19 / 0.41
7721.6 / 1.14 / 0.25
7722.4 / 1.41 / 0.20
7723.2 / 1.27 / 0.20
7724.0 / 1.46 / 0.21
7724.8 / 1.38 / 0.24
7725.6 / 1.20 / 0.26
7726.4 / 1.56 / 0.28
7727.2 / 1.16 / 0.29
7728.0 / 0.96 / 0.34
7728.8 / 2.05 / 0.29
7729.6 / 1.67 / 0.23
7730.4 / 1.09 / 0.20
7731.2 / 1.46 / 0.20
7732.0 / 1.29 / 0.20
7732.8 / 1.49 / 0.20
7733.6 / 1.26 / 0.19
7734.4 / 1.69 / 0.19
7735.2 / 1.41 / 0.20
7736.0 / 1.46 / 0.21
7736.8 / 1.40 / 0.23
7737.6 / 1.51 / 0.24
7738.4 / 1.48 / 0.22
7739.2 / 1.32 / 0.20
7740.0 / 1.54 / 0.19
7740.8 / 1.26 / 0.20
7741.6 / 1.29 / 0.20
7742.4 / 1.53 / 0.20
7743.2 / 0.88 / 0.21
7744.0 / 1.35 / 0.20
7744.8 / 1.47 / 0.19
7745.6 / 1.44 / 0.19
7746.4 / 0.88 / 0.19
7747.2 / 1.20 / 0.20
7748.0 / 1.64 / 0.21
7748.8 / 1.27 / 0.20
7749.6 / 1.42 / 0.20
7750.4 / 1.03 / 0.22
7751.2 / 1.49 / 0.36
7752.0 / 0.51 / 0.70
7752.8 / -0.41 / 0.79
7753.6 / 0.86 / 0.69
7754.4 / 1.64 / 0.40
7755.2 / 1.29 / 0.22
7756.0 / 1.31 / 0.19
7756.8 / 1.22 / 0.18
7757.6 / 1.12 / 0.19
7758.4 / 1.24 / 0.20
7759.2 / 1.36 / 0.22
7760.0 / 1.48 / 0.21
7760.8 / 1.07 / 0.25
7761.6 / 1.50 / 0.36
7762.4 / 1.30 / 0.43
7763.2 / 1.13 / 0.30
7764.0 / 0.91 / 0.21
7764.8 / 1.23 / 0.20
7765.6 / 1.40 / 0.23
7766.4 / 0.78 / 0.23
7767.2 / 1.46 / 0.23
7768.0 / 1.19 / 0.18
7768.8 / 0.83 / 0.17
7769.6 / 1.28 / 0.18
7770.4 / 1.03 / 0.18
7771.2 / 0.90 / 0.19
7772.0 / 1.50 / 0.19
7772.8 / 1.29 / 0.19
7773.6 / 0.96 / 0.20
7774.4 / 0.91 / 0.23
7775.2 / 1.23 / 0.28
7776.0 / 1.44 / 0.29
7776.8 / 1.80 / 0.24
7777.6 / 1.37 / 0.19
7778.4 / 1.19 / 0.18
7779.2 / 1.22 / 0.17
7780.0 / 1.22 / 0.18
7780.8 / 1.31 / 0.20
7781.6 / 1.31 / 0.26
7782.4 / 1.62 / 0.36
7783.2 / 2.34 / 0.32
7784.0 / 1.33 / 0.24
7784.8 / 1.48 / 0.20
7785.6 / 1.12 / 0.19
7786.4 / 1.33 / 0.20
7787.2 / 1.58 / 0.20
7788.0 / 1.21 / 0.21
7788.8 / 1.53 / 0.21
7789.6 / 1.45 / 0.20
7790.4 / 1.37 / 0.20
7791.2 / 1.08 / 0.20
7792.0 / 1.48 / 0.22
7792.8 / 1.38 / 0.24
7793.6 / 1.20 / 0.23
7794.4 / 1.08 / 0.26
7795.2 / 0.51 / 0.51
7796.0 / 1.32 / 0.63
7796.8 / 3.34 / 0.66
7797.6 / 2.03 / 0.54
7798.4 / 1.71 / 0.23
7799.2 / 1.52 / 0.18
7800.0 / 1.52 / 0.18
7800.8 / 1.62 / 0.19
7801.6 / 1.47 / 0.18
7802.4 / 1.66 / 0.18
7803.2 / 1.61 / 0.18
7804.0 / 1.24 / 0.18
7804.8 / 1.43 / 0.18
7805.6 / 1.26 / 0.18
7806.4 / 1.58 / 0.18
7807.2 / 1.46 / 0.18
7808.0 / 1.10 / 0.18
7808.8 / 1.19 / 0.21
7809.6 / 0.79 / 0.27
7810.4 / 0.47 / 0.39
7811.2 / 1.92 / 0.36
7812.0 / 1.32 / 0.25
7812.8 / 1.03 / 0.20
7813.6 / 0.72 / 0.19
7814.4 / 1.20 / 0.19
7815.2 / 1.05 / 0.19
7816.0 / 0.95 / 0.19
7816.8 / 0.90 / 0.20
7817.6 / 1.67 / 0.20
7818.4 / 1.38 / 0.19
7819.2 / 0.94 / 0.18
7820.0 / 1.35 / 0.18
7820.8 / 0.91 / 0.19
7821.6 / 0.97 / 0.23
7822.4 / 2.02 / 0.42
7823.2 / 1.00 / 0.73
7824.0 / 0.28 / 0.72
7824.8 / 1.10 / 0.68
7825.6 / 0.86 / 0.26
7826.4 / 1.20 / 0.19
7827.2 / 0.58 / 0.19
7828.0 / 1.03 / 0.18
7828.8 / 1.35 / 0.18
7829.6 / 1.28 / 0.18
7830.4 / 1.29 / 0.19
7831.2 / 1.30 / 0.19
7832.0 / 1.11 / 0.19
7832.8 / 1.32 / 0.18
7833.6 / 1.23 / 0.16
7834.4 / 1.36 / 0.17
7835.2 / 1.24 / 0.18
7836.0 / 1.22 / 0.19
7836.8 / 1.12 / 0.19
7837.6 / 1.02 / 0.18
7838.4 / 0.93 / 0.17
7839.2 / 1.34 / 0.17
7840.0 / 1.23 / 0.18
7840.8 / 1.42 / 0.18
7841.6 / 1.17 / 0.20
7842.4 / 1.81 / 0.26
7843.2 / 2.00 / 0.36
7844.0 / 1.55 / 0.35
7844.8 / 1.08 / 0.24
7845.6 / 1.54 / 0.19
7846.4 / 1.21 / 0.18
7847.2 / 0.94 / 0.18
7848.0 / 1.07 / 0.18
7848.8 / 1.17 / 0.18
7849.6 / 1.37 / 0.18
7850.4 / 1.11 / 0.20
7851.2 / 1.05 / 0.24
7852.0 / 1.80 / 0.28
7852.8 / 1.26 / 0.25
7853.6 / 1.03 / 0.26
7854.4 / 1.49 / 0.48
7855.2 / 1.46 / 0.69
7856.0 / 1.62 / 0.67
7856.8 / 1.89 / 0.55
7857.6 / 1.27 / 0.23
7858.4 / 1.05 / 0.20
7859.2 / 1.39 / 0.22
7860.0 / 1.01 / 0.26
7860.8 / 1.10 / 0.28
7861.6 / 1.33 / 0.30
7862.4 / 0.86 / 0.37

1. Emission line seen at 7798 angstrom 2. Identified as [O III]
